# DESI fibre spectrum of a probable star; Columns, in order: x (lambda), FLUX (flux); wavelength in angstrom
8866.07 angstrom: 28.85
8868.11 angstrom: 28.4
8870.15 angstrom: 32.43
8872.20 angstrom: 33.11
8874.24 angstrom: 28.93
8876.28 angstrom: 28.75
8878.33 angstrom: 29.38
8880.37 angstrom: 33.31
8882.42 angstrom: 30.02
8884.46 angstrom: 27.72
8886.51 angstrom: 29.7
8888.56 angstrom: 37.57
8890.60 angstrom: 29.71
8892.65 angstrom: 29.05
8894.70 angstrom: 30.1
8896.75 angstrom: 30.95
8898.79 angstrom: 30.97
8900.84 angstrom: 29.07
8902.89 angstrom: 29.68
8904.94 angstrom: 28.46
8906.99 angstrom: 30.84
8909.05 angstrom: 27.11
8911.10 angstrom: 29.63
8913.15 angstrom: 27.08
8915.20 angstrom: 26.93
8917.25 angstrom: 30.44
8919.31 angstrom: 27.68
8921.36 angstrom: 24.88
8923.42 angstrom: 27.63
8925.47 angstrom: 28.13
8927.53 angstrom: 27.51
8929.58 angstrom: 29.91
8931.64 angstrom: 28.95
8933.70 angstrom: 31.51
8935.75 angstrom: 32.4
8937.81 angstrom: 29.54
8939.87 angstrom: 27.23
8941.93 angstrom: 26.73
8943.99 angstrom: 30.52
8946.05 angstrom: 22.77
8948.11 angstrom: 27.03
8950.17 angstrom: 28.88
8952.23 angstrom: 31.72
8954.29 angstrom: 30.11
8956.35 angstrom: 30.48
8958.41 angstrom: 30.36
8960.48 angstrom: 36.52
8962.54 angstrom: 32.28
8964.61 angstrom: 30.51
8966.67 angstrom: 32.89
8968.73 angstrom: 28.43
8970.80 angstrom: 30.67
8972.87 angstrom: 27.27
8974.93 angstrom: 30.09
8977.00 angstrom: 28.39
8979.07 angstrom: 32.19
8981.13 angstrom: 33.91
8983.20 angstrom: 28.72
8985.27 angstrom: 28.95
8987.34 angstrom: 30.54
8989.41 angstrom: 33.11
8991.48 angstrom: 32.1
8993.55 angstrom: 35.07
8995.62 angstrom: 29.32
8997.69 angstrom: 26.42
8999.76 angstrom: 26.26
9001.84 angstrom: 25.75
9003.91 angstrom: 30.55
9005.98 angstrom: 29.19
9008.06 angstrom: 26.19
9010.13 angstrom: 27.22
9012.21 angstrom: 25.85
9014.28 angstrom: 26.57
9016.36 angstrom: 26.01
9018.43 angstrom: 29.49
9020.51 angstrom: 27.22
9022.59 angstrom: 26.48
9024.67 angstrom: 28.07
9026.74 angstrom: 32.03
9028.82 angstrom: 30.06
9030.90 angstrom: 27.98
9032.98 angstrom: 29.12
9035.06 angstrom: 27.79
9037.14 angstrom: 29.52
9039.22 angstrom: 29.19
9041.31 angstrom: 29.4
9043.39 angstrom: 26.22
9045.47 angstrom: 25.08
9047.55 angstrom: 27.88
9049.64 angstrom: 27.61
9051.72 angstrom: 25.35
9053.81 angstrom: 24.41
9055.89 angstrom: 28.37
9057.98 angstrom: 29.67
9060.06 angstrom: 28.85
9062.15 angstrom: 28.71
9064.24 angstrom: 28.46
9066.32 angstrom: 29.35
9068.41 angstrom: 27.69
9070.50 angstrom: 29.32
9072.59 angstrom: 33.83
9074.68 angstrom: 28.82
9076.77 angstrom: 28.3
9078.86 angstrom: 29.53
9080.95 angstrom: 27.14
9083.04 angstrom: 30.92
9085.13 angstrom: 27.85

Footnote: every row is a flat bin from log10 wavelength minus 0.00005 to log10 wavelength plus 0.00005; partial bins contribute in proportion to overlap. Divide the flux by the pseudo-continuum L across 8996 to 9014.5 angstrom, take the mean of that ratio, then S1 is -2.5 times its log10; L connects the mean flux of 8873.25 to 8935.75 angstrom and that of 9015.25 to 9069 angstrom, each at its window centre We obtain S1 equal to 0.05 mag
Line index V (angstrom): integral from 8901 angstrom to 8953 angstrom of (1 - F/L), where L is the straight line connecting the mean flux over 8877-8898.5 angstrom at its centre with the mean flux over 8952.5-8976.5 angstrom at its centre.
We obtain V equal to 3.8 angstrom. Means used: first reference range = 30.7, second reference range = 30.8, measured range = 28.5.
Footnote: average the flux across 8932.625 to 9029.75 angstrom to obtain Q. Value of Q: 29.4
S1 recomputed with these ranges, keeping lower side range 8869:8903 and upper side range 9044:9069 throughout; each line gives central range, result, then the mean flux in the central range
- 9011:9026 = 0.042 mag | 27.2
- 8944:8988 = -0.034 mag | 30.1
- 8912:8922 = 0.096 mag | 27.5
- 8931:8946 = 0.021 mag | 29.1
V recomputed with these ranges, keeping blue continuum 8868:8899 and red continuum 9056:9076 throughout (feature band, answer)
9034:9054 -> 1.4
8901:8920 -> 1.1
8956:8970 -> -0.7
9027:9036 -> 0.2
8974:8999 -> -0.6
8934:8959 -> 1.0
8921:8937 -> 0.7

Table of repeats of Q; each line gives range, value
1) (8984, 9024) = 28.5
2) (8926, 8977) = 29.7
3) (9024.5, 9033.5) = 29.6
